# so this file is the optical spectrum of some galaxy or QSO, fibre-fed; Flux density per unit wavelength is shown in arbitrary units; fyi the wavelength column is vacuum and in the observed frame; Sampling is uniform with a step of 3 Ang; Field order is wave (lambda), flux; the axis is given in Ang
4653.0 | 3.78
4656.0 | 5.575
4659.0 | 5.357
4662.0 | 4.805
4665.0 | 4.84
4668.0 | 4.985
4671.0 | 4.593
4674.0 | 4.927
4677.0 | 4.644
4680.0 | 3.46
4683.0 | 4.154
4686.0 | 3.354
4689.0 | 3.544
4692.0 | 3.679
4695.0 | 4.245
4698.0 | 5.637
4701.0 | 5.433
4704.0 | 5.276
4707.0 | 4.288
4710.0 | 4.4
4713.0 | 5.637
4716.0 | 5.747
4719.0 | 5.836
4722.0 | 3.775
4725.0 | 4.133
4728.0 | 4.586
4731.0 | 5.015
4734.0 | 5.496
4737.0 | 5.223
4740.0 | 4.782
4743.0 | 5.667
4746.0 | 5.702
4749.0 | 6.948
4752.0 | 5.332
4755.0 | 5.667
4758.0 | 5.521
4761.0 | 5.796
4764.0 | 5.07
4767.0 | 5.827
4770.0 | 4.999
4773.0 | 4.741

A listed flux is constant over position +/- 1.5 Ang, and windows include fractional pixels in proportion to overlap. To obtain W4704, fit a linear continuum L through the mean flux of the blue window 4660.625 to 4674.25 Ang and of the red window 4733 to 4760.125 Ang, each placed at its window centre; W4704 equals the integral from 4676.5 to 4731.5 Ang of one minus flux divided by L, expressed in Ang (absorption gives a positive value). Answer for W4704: 6.65 Ang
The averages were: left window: 4.82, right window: 5.6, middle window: 4.56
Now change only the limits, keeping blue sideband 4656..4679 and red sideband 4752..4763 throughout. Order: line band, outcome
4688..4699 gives 1.8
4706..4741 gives 2.7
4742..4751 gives -1.0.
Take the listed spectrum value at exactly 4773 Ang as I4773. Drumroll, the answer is 4.741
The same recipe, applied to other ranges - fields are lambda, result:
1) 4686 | 3.354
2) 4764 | 5.07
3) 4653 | 3.78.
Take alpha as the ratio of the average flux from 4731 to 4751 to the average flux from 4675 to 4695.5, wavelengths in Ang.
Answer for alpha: 1.44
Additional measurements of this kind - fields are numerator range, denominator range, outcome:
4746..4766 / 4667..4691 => 1.37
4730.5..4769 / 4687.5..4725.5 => 1.17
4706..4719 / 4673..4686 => 1.23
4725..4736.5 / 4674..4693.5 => 1.27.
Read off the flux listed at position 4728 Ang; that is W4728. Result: 4.586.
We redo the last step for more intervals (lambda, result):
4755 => 5.667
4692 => 3.679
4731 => 5.015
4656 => 5.575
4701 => 5.433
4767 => 5.827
